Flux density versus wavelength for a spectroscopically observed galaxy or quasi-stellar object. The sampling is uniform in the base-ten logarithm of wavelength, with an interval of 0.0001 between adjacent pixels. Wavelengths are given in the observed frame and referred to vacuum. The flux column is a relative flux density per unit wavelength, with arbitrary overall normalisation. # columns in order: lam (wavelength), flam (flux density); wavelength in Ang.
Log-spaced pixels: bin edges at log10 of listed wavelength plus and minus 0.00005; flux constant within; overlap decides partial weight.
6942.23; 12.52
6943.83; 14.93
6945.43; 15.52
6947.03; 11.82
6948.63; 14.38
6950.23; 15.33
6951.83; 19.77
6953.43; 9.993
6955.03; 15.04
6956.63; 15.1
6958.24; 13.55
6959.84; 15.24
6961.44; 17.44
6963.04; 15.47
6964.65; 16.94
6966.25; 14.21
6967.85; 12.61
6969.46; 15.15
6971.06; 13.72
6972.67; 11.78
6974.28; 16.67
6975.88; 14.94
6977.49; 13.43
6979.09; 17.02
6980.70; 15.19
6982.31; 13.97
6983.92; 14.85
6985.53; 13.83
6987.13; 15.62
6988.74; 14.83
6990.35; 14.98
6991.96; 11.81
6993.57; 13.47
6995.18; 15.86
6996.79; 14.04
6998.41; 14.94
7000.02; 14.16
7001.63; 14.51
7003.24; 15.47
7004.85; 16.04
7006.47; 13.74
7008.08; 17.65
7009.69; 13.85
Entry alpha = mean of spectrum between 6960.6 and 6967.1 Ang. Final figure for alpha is 16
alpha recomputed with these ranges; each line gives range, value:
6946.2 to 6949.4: 13.1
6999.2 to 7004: 14.7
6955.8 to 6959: 14.3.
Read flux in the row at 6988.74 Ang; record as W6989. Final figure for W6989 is 14.83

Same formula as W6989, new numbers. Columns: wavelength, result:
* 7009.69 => 13.85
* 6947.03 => 11.82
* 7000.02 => 14.16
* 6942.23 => 12.52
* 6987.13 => 15.62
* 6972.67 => 11.78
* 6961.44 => 17.44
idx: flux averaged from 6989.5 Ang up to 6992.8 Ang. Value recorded 13.4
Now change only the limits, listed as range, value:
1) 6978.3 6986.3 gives 15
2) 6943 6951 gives 14.4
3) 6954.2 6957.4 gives 15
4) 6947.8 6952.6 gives 16.4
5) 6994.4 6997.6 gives 14.9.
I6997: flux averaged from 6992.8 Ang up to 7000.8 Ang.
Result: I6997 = 14.5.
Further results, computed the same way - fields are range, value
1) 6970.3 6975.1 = 14.1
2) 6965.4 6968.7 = 13.5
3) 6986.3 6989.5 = 15.3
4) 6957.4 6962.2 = 15.4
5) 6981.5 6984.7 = 14.4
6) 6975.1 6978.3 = 14.2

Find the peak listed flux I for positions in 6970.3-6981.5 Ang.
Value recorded 17.02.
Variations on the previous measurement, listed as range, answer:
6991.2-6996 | 15.86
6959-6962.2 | 17.44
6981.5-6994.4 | 15.62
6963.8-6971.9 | 16.94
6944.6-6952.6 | 19.77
